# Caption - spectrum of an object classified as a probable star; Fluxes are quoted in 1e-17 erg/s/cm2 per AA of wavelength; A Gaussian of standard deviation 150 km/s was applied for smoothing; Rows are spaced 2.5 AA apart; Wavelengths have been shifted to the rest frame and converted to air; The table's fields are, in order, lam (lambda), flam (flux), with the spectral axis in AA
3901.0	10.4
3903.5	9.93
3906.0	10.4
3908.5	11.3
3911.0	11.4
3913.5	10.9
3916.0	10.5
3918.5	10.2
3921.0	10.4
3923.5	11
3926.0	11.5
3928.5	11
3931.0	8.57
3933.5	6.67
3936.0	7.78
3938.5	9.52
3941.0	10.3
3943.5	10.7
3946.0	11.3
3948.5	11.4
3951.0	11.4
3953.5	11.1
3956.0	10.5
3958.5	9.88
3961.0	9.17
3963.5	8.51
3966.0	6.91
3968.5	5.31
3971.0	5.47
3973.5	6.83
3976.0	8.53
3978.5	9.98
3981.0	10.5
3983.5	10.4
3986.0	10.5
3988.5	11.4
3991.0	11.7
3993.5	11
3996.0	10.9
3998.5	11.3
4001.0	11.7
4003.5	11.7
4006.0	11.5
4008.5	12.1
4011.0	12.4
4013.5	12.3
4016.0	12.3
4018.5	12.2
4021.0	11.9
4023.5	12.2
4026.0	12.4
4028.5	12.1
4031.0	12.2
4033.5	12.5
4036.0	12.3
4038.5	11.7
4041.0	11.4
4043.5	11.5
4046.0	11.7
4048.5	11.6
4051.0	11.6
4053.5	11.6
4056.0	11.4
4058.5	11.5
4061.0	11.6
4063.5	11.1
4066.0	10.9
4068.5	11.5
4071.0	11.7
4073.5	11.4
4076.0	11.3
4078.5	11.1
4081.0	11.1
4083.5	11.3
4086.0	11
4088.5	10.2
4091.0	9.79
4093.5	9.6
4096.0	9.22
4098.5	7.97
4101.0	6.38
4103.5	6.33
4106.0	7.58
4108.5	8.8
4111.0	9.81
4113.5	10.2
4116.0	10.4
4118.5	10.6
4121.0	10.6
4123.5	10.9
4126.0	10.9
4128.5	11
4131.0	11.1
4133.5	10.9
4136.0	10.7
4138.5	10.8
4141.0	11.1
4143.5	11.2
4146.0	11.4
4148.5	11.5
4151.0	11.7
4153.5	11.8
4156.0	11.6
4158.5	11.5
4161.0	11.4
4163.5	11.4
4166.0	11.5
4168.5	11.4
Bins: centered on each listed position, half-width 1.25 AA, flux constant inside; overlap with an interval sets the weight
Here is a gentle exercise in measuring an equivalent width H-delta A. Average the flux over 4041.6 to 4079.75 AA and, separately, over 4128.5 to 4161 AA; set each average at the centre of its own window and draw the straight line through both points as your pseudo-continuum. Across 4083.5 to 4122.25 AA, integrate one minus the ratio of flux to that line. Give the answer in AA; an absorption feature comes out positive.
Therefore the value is 7.0 AA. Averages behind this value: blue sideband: 11.4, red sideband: 11.3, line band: 9.3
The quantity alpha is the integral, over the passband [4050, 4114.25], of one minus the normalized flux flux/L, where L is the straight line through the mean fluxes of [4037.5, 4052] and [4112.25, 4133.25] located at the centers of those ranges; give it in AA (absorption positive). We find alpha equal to 5.5 AA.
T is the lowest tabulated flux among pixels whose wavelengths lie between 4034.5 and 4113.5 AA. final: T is 6.33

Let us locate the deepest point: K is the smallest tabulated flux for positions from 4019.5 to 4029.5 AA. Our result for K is 11.9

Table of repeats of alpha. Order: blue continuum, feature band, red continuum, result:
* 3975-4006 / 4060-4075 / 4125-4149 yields -0.56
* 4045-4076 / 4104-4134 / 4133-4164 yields 3.28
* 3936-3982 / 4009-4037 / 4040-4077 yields -4.16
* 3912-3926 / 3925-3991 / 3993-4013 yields 9.83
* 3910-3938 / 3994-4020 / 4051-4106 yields -4.21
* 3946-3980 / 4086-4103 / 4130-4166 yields 2.73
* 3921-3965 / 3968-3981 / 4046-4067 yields 3.45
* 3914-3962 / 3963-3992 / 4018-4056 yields 5.51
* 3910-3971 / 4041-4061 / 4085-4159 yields -3.05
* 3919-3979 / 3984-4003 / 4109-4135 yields -3.05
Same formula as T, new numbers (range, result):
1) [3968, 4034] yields 5.31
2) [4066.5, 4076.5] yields 11.3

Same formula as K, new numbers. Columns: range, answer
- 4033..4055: 11.4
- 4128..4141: 10.7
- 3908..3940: 6.67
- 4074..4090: 10.2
